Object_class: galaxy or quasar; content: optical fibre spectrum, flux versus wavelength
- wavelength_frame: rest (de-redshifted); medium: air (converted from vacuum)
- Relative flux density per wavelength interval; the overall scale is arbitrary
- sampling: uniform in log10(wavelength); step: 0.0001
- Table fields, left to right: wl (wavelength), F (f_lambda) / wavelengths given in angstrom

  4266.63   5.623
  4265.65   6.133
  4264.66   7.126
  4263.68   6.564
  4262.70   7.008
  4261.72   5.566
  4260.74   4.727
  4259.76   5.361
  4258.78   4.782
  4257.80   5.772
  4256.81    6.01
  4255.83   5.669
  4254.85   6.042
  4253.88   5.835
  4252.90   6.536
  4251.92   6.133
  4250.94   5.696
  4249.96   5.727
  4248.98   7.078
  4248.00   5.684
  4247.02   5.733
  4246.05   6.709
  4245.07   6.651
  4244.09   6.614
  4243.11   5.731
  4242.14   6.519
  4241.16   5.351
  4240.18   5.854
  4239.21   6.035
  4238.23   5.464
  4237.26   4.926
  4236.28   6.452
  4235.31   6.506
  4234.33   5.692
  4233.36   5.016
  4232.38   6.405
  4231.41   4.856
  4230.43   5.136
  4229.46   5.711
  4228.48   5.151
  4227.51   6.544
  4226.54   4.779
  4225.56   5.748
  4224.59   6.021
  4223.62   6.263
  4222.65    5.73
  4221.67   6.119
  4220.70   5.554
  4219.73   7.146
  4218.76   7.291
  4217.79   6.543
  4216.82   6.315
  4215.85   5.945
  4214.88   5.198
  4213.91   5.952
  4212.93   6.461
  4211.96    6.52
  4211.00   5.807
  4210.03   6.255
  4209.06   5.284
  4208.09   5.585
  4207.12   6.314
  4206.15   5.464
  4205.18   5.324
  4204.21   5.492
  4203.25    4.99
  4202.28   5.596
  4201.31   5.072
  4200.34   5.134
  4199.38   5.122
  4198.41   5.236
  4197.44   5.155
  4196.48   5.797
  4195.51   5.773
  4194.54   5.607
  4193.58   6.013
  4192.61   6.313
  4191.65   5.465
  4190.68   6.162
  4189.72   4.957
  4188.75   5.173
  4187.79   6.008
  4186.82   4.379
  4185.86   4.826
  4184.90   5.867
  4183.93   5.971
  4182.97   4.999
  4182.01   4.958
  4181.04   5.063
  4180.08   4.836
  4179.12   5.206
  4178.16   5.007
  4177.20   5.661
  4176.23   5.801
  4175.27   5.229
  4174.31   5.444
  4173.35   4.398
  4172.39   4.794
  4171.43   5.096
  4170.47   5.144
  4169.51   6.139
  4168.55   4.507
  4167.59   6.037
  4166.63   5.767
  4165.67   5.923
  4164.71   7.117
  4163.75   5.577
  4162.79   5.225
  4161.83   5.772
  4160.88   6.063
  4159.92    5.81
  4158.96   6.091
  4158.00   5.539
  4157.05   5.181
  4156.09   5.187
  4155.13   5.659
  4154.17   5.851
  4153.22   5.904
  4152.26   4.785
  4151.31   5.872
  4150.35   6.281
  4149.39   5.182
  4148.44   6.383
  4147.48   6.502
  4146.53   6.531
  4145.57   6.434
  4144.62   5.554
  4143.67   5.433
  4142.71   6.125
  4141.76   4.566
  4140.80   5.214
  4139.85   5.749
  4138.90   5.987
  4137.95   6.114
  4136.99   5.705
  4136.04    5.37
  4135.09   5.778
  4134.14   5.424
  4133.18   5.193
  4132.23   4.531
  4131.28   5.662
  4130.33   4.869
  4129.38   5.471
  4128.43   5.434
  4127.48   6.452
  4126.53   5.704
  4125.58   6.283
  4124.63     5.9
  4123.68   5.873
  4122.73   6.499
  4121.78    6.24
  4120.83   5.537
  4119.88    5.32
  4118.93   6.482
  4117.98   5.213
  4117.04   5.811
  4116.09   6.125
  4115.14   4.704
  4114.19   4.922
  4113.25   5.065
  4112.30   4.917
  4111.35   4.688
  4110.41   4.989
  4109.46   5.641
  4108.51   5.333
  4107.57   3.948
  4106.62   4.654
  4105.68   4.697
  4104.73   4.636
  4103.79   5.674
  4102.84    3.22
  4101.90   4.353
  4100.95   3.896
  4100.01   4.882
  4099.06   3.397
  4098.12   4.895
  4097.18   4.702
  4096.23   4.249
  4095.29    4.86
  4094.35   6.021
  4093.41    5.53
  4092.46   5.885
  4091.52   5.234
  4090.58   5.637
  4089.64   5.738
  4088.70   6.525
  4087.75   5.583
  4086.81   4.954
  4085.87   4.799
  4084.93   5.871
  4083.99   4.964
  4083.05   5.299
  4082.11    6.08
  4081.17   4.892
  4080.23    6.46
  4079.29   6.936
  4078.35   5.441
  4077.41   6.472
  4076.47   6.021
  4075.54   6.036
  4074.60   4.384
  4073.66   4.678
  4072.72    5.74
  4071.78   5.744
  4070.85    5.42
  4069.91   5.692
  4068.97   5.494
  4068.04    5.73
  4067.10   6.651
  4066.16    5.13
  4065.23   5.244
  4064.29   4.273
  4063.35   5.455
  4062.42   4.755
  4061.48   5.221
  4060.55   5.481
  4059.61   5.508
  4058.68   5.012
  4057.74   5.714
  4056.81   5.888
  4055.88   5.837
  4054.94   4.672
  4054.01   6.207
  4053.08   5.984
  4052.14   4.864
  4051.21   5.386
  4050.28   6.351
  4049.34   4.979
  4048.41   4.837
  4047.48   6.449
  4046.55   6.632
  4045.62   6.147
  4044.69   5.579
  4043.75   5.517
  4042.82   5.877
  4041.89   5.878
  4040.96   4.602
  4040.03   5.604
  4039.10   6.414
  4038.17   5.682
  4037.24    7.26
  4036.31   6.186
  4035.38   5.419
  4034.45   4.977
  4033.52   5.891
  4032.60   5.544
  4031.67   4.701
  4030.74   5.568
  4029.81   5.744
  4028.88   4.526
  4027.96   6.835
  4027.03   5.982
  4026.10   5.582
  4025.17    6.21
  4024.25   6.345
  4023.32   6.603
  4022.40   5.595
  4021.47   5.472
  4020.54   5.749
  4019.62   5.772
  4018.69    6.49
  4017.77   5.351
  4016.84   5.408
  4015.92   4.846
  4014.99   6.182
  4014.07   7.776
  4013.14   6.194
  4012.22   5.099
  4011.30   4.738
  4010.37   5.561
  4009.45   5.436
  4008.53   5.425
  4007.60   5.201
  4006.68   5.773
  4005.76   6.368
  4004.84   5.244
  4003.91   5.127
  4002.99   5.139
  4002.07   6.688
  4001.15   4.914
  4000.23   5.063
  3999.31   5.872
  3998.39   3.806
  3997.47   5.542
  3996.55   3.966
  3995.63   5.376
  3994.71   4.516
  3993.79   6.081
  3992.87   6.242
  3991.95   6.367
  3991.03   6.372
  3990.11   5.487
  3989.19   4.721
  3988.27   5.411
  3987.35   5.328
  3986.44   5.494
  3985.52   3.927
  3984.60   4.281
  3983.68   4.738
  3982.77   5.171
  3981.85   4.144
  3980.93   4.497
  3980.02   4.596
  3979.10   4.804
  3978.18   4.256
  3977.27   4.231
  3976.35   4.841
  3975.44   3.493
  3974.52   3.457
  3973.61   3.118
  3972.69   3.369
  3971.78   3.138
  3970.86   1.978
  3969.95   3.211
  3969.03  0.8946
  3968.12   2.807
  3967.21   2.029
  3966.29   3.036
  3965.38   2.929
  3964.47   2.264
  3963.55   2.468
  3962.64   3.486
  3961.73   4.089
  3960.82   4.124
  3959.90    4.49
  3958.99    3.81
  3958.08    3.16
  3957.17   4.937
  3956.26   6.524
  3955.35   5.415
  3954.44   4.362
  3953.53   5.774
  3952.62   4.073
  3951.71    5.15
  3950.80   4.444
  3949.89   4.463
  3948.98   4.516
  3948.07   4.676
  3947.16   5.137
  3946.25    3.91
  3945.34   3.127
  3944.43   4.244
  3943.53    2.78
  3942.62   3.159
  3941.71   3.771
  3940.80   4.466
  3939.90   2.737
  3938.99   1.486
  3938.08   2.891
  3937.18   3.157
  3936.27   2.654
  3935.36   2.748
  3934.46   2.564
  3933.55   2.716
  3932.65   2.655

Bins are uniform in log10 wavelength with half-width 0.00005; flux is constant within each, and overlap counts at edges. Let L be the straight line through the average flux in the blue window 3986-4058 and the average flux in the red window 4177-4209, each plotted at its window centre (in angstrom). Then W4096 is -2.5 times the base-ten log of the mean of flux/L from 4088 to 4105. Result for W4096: 0.12 mag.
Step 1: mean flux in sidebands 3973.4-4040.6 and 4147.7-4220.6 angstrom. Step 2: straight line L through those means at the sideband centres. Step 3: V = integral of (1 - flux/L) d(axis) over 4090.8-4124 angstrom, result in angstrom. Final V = 2.6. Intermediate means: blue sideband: 5.38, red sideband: 5.62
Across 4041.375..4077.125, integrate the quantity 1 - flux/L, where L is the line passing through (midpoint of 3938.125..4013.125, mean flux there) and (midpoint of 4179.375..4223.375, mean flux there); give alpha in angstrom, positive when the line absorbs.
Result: -4.9 angstrom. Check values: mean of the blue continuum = 4.41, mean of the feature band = 5.54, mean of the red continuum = 5.66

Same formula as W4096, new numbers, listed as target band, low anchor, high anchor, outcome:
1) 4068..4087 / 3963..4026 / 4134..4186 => -0.08 mag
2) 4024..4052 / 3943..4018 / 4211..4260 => -0.17 mag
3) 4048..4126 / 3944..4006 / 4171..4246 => -0.07 mag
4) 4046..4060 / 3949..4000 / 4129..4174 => -0.15 mag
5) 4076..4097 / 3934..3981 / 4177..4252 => -0.19 mag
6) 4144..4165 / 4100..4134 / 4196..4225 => -0.07 mag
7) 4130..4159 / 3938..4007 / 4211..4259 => -0.05 mag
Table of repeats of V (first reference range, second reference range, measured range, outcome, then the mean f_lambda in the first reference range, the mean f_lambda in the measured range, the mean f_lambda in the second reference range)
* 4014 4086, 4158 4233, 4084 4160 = 3.15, 5.66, 5.41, 5.62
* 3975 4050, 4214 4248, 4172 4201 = 2.43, 5.46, 5.35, 5.93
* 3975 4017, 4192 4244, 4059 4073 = -0.09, 5.21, 5.43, 5.78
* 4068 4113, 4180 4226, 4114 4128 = -1.24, 5.22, 5.82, 5.69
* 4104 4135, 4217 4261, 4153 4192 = 1.12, 5.39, 5.45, 5.9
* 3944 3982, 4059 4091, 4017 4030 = -2.96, 3.89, 5.87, 5.54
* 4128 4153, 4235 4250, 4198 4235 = 1.22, 5.62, 5.76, 6.07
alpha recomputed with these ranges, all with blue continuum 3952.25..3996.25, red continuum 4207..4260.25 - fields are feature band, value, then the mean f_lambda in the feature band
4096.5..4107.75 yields 1.4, 4.42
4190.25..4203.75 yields 0.4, 5.53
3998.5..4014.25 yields -3.9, 5.55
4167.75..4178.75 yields 0.6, 5.23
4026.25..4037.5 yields -2.6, 5.69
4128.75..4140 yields -0.4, 5.48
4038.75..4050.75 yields -2.7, 5.75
